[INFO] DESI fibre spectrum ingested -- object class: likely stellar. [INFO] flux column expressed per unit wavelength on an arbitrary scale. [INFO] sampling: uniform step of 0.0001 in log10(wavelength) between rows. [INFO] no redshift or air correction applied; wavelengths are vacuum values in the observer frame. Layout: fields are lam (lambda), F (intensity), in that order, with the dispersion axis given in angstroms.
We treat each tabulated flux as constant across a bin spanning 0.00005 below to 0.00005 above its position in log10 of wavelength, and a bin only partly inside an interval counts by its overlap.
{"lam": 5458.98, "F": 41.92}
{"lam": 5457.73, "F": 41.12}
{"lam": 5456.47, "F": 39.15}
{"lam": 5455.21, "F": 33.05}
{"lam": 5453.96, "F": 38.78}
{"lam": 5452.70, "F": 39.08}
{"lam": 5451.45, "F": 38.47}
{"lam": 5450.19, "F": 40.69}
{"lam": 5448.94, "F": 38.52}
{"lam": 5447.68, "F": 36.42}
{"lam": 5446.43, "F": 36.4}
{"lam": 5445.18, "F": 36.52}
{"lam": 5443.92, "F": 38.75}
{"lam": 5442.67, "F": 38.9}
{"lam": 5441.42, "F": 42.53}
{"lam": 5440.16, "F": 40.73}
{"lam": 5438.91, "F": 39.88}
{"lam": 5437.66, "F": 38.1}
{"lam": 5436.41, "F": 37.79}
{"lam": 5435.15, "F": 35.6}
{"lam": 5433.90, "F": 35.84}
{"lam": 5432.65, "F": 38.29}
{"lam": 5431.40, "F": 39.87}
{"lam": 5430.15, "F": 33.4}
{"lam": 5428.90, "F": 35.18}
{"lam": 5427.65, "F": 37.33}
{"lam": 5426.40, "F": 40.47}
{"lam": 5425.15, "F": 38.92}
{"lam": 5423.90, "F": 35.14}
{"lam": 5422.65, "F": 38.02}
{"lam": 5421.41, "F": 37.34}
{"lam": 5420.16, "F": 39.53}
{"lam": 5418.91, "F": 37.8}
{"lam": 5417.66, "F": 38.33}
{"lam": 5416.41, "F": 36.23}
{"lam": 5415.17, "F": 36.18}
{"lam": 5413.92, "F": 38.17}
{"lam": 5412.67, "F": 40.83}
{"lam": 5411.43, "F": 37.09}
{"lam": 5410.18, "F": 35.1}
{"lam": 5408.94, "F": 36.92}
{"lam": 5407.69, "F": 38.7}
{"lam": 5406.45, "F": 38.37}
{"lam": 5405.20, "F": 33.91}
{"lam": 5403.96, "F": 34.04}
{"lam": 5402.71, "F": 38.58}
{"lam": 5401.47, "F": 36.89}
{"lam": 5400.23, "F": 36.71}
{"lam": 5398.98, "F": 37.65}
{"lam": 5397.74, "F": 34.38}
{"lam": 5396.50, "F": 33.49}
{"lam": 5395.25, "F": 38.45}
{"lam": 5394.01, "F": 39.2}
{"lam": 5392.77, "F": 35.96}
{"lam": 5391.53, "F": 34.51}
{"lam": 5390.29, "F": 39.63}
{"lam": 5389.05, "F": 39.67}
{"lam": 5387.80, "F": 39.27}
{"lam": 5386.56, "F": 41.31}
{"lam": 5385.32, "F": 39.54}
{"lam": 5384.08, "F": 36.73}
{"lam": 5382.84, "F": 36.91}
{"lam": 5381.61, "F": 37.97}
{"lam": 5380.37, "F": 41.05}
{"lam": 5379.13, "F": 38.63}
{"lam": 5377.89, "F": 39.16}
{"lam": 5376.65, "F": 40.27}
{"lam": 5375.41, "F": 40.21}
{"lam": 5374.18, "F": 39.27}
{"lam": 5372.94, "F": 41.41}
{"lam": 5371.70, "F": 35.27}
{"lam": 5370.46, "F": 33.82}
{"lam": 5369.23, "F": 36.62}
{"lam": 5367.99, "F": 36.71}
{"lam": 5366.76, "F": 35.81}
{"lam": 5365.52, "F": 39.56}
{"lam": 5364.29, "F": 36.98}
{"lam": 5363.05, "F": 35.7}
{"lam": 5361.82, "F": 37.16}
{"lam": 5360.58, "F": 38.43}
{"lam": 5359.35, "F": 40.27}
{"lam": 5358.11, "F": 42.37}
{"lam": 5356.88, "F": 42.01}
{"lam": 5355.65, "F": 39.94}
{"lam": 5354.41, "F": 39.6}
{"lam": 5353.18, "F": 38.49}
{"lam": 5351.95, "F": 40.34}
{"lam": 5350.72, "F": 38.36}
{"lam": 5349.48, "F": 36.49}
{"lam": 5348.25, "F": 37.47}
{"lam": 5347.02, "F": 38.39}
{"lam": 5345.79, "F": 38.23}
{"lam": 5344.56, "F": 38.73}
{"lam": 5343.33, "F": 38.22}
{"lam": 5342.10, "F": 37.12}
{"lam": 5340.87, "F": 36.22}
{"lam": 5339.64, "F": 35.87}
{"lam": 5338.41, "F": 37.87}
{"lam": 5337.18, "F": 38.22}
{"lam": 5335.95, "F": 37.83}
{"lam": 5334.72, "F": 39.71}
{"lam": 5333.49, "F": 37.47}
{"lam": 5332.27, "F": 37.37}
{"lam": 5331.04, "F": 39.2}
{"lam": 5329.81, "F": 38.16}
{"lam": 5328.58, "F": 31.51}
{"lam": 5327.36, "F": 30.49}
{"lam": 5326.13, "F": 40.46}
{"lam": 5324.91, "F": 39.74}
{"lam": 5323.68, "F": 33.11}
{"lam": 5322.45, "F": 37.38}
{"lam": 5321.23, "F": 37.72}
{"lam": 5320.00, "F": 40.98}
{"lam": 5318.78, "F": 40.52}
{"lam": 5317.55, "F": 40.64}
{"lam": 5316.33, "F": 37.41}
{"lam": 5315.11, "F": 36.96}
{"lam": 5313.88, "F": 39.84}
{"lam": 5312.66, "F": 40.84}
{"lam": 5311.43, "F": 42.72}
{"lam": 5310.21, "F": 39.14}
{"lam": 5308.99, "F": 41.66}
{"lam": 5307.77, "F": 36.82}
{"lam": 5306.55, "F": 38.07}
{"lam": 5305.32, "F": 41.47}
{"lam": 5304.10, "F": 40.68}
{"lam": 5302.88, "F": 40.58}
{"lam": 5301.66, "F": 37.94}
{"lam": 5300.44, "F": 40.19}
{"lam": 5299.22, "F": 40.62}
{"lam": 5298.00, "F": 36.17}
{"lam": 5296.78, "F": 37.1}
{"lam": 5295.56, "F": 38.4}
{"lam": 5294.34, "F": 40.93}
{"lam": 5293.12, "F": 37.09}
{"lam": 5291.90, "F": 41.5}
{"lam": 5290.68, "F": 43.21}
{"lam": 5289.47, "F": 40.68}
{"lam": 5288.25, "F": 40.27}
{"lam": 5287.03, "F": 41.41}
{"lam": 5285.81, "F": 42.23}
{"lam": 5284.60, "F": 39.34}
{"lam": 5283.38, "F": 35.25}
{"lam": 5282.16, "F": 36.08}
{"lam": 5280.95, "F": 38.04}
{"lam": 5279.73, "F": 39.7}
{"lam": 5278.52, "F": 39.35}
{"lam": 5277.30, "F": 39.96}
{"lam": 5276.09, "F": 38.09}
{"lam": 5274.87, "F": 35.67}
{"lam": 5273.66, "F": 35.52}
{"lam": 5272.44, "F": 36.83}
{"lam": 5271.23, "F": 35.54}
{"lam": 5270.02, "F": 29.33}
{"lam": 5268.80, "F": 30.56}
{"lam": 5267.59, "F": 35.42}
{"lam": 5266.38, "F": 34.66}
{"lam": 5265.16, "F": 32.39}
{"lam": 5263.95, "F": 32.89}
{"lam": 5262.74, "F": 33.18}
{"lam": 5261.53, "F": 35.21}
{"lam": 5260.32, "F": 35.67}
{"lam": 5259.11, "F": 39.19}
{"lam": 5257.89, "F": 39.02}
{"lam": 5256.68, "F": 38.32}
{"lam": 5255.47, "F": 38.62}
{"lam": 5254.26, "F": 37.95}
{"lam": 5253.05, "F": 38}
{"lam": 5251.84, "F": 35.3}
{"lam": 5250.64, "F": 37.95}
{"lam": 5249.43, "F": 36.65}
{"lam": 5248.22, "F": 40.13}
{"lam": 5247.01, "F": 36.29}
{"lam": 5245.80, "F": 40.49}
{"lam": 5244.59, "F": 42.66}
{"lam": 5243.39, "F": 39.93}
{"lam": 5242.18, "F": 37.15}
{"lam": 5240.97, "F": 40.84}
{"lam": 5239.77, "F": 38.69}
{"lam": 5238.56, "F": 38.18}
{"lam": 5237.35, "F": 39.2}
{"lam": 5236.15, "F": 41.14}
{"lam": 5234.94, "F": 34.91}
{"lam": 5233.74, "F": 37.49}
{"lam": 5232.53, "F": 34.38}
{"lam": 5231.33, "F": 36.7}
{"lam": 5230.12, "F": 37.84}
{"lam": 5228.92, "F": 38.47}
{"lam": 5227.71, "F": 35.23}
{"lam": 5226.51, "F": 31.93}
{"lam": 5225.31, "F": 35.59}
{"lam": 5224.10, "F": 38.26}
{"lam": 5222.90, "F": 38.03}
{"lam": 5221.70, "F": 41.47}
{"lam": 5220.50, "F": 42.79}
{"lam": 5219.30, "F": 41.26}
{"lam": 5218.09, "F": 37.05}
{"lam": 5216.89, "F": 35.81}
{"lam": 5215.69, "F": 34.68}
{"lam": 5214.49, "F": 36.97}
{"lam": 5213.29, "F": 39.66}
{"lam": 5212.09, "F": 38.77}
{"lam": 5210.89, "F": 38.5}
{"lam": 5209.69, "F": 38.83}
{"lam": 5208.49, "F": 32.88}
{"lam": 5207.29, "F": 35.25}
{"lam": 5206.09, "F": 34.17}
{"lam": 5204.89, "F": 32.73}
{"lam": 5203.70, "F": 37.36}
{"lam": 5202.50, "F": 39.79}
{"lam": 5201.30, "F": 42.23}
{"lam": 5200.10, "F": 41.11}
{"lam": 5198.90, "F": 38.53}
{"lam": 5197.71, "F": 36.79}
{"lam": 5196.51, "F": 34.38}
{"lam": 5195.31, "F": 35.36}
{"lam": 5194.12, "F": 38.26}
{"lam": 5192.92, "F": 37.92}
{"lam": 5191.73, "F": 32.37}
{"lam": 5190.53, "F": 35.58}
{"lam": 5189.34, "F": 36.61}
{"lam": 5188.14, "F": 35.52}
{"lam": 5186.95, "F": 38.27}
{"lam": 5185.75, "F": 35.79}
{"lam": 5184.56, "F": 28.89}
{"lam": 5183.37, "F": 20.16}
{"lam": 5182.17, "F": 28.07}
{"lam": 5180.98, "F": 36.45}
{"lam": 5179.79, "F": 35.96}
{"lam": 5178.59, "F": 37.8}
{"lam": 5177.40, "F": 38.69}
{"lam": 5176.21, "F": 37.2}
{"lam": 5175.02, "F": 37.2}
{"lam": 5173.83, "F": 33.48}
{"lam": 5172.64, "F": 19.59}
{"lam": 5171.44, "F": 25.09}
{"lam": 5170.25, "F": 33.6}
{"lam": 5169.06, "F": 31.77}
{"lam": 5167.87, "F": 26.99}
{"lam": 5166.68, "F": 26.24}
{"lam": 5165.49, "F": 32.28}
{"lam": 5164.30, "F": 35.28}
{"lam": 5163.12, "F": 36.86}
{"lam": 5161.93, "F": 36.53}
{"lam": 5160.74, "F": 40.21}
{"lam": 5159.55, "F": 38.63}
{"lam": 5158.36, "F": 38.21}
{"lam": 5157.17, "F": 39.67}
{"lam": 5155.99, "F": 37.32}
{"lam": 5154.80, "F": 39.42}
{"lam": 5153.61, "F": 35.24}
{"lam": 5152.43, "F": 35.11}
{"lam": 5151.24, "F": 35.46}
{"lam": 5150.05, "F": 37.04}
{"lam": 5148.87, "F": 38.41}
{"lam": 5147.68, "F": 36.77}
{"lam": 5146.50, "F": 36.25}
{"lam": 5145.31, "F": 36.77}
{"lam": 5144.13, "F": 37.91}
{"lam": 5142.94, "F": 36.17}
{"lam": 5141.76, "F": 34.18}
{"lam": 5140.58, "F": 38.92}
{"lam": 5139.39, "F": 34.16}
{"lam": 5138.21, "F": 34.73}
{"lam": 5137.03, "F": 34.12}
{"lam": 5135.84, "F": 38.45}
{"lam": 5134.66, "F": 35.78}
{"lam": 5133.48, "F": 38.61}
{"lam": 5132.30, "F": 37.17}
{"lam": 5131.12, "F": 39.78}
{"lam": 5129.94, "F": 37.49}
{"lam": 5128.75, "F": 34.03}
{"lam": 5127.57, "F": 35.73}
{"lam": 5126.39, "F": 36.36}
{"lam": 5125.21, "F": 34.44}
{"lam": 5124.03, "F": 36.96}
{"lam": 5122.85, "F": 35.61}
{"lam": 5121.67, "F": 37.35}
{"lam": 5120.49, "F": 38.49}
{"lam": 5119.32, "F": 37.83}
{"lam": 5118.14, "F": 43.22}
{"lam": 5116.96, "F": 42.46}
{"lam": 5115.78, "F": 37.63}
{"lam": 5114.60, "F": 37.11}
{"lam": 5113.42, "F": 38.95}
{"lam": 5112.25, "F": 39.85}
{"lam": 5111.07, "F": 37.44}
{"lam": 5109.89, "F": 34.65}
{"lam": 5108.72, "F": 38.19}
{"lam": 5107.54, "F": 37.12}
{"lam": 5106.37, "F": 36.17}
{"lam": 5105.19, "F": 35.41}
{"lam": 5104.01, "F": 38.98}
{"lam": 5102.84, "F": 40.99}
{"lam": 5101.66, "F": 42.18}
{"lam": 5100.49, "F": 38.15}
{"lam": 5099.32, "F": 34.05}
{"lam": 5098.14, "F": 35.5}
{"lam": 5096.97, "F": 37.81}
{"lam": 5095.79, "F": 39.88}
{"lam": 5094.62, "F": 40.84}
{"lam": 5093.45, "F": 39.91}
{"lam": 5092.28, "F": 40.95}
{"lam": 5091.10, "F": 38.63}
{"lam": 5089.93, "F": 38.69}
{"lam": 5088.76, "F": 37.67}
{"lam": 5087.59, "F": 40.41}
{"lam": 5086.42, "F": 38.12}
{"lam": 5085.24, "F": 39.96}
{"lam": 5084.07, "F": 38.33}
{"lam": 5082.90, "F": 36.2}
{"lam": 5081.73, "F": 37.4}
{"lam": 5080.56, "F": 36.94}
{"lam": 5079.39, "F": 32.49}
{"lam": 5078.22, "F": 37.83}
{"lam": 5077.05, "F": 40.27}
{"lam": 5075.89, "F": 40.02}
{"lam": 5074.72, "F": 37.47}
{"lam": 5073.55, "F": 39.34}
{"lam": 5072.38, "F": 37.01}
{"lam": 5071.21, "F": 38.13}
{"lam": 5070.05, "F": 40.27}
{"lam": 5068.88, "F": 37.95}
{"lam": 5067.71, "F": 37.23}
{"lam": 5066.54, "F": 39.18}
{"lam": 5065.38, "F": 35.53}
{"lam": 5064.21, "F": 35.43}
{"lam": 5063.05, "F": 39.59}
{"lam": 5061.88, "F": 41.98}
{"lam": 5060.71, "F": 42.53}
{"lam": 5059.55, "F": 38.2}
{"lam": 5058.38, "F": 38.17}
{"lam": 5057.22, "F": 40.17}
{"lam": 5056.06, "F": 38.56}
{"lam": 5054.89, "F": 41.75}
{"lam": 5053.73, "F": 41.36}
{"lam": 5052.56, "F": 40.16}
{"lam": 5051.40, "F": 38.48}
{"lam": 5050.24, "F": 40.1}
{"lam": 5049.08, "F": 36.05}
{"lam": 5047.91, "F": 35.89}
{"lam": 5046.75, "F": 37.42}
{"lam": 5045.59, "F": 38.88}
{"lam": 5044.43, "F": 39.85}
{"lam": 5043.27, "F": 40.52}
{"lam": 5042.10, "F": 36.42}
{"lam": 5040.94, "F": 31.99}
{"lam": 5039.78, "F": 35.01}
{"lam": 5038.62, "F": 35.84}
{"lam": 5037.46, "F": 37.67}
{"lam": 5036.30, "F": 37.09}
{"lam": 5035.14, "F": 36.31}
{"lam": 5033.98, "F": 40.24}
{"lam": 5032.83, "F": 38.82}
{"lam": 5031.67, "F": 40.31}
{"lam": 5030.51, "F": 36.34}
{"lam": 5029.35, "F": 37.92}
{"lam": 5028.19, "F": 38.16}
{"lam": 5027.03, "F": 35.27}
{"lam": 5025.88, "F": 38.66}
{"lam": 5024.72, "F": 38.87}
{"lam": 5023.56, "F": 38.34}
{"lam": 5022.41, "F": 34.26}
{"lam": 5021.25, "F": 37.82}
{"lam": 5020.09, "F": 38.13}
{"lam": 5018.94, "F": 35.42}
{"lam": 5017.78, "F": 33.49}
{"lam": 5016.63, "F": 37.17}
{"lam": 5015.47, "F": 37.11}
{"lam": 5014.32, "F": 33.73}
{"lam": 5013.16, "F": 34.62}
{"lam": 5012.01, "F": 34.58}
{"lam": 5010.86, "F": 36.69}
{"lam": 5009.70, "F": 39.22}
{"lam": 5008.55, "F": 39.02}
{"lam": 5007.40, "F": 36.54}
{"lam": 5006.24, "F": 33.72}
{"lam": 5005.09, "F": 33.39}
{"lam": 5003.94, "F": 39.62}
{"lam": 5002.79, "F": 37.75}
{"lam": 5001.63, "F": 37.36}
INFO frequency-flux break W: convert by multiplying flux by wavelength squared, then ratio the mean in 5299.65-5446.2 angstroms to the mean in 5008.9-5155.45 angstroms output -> 1.13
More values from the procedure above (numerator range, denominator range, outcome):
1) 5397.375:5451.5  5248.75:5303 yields 1.06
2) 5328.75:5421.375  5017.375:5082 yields 1.13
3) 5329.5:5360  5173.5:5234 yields 1.12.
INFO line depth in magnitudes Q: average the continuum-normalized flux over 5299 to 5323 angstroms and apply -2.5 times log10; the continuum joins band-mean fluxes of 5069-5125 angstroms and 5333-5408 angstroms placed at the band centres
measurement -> -0.044 mag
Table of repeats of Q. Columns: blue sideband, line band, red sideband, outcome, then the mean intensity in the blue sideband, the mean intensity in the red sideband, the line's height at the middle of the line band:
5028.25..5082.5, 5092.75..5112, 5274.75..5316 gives 0.01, 38.2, 39.4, 38.4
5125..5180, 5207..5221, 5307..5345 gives -0.04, 35.5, 38.1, 36.4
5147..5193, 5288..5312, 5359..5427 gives -0.10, 34.4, 37.7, 36.3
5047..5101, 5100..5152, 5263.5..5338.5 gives 0.03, 38.5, 38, 38.4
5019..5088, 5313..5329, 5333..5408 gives 0.01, 38.1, 38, 38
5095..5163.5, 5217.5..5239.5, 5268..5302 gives 0.00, 37.4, 38.1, 37.8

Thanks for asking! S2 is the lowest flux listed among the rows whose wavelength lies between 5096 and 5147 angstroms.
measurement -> 34.03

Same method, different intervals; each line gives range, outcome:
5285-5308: 36.17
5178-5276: 20.16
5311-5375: 30.49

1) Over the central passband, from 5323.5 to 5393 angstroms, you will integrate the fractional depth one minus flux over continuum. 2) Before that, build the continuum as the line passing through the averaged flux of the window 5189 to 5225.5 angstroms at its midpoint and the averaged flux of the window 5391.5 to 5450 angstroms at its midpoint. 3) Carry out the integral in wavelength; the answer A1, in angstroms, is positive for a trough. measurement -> -1.2 angstroms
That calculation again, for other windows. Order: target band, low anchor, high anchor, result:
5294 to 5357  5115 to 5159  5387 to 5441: -1.9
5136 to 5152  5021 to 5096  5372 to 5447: 0.8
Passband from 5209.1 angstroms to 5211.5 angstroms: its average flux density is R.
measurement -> 38.7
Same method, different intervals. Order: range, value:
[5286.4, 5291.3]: 41.4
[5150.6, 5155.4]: 36.3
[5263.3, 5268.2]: 33.8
